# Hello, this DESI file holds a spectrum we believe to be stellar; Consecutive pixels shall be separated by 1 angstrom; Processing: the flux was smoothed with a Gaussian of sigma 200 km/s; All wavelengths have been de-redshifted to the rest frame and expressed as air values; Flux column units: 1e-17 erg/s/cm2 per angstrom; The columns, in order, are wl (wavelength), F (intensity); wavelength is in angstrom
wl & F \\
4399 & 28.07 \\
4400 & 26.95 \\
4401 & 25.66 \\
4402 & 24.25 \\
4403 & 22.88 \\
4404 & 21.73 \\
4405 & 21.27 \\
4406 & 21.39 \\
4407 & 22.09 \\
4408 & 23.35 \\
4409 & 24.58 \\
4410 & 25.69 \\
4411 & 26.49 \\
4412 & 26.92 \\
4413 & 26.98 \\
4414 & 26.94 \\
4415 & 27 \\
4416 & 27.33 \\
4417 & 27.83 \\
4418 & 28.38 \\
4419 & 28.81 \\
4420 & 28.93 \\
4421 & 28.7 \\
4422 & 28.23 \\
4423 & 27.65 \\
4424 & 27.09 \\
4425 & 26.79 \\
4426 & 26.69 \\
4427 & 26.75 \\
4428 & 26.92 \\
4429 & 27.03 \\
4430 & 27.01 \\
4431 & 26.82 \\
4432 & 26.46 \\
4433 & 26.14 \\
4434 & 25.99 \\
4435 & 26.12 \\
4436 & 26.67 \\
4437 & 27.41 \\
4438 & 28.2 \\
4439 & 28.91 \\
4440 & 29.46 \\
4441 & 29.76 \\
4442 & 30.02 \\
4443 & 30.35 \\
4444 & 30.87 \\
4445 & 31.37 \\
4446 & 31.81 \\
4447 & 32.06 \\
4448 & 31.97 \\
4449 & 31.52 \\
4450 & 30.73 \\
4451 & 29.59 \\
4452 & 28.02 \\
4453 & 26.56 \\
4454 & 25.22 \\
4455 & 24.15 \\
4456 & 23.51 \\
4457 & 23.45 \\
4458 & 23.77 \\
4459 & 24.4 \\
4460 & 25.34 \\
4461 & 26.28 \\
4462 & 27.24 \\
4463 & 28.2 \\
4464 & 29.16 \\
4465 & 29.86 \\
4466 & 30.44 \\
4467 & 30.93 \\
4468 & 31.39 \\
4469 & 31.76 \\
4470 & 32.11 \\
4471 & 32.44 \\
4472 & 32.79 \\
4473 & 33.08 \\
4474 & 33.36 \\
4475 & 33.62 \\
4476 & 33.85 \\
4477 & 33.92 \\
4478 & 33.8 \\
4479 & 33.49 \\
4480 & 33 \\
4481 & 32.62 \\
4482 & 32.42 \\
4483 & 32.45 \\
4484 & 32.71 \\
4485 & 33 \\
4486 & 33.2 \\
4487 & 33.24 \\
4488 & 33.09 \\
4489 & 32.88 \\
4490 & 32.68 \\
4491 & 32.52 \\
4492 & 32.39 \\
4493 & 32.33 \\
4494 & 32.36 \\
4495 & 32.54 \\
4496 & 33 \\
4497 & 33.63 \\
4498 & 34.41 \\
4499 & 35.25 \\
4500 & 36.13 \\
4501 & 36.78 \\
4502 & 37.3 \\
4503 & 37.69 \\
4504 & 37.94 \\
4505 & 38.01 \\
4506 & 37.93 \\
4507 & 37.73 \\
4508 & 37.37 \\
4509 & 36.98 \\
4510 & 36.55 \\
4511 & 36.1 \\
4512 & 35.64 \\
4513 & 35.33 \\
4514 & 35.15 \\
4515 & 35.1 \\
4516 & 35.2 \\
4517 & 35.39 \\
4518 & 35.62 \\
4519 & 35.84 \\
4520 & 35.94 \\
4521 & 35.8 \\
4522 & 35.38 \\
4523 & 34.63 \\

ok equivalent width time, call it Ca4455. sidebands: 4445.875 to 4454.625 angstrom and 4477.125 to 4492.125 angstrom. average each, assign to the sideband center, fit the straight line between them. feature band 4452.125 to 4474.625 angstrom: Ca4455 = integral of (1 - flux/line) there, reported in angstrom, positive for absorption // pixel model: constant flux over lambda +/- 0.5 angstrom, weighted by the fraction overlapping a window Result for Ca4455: 1.8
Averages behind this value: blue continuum 29.6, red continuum 32.9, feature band 28.5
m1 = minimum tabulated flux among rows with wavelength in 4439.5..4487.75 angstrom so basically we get 23.45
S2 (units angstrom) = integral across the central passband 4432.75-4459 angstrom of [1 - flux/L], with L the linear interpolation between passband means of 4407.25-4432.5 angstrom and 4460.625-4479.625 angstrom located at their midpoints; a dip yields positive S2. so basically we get 1.0 angstrom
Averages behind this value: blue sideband 27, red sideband 31.5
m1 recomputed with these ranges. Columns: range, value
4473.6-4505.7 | 32.33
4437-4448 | 27.41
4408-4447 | 23.35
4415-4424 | 27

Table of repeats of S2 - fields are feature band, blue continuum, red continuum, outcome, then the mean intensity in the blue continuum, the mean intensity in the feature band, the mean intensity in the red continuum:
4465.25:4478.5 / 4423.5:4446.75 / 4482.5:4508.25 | -0.2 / 28.1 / 32.5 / 34.5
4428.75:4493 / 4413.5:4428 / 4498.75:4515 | 3.9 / 27.6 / 29.9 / 36.7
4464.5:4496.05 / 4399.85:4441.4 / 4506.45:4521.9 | -0.1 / 26.4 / 32.6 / 36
